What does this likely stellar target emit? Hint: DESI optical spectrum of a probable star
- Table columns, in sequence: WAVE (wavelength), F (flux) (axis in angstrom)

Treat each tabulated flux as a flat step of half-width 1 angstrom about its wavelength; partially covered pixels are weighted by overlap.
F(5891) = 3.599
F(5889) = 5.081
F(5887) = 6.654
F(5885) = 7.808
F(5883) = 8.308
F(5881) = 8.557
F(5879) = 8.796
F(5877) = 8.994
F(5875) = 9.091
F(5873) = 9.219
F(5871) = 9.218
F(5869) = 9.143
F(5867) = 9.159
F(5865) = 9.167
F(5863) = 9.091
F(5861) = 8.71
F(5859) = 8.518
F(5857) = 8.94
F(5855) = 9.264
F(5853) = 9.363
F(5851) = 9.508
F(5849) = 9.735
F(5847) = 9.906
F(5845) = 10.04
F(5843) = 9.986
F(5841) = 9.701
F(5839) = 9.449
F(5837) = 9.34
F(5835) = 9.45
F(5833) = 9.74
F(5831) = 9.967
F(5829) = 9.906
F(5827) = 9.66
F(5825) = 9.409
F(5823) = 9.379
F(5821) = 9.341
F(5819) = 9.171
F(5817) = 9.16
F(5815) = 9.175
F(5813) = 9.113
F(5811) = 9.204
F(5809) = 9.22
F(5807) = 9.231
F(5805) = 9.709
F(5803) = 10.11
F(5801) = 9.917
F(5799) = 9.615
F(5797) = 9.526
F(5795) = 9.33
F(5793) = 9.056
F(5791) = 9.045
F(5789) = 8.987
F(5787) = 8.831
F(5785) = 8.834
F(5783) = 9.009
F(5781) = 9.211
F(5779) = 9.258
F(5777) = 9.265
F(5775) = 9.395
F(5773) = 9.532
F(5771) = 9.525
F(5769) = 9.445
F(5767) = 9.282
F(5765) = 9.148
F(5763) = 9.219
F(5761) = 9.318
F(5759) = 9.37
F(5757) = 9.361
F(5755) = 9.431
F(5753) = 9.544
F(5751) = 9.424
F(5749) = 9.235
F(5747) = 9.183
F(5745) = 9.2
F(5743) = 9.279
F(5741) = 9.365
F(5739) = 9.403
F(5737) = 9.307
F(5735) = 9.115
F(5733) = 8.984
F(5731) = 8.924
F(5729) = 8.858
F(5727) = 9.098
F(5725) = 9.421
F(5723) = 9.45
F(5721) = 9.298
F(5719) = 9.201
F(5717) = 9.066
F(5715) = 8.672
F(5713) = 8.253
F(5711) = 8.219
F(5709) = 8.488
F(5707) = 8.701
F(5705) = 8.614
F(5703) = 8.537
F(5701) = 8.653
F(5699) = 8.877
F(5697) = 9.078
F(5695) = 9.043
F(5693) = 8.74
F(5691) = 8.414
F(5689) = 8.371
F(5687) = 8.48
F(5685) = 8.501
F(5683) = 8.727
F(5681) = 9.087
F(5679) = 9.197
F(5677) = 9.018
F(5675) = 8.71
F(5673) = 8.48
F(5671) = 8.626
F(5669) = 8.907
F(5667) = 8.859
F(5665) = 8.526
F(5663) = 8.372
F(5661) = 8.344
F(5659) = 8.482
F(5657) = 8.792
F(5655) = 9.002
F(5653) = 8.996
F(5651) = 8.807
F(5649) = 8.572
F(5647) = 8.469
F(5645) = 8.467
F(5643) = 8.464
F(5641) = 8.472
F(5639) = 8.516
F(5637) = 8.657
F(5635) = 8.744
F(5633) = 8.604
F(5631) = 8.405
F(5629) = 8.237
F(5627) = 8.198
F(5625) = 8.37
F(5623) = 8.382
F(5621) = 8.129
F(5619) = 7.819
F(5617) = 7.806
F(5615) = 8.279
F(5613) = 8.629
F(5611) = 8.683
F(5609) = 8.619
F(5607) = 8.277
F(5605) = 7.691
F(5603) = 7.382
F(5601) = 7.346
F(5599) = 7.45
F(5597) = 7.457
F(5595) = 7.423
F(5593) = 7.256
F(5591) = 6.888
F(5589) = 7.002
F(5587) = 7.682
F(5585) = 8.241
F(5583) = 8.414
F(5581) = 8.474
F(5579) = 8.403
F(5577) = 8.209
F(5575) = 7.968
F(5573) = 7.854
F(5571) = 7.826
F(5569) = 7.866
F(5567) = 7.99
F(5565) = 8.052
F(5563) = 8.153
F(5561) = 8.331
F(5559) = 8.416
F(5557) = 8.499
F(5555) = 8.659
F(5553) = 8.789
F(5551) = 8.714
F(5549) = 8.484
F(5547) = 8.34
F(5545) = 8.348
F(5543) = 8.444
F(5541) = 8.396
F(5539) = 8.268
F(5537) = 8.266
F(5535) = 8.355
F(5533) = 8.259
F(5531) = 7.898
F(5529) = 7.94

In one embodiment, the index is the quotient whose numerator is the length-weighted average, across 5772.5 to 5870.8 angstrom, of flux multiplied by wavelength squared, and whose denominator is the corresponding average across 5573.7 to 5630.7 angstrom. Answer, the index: 1.3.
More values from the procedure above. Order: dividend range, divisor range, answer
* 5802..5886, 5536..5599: 1.26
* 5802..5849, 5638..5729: 1.15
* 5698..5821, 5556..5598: 1.23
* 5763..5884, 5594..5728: 1.15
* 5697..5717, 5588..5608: 1.21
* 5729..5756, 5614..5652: 1.15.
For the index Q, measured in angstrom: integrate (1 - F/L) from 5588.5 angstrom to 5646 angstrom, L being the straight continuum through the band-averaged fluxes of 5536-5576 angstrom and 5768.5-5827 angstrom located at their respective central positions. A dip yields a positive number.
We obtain 3.2 angstrom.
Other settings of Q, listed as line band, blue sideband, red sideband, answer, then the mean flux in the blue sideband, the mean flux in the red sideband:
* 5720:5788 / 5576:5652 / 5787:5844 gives -1.55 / 8.13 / 9.45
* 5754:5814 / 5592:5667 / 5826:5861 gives -0.86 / 8.28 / 9.53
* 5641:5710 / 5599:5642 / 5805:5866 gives -1.26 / 8.23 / 9.4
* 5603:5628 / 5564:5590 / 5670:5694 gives 0.15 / 8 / 8.7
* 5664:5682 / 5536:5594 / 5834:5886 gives -0.64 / 8.15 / 9.17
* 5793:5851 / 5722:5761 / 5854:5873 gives -2.76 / 9.26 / 9.03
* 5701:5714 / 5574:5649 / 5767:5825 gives 0.37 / 8.1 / 9.31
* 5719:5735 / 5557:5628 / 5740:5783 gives -0.18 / 7.98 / 9.33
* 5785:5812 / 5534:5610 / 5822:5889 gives -1.32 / 8.06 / 9.13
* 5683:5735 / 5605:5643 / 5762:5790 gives 0.21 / 8.36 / 9.21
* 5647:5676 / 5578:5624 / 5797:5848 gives -1.10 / 7.9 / 9.56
